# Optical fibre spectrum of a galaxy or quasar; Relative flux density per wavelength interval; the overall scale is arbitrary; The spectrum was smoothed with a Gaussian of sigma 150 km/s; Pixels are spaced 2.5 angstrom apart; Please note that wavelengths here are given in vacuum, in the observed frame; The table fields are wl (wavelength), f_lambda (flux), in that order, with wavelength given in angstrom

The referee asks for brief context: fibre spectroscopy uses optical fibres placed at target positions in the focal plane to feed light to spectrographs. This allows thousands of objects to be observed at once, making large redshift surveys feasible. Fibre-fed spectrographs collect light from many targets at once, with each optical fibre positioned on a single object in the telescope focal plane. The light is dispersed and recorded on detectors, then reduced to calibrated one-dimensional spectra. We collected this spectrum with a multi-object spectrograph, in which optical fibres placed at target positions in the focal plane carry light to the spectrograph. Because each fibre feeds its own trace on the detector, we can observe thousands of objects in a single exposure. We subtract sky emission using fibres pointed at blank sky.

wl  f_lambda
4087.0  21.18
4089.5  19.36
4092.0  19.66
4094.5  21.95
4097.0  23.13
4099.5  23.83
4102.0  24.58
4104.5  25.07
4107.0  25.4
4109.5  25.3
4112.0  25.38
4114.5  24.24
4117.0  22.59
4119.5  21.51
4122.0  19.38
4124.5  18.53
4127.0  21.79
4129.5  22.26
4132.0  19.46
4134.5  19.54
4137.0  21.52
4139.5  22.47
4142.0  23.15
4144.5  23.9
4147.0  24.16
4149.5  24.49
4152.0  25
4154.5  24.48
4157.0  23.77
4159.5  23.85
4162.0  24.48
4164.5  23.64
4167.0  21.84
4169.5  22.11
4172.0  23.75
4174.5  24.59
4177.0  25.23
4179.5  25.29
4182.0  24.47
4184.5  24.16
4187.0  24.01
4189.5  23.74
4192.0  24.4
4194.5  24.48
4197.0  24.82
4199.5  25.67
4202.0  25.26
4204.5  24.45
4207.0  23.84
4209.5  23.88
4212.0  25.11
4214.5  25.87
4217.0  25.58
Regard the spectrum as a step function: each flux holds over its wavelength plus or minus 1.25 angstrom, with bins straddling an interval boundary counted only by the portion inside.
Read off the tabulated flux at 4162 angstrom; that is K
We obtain 24.48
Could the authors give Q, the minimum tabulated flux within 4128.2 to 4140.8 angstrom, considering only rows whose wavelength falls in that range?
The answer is 19.46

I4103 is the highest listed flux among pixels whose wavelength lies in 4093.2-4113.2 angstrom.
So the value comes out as 25.4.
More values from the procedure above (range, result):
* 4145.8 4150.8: 24.49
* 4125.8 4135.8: 22.26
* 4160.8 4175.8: 24.59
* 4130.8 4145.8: 23.9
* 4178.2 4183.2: 25.29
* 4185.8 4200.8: 25.67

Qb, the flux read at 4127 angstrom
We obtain 21.79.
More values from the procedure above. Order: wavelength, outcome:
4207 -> 23.84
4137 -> 21.52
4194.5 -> 24.48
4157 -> 23.77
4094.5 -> 21.95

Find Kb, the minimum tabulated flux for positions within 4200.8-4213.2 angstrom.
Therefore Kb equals 23.84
